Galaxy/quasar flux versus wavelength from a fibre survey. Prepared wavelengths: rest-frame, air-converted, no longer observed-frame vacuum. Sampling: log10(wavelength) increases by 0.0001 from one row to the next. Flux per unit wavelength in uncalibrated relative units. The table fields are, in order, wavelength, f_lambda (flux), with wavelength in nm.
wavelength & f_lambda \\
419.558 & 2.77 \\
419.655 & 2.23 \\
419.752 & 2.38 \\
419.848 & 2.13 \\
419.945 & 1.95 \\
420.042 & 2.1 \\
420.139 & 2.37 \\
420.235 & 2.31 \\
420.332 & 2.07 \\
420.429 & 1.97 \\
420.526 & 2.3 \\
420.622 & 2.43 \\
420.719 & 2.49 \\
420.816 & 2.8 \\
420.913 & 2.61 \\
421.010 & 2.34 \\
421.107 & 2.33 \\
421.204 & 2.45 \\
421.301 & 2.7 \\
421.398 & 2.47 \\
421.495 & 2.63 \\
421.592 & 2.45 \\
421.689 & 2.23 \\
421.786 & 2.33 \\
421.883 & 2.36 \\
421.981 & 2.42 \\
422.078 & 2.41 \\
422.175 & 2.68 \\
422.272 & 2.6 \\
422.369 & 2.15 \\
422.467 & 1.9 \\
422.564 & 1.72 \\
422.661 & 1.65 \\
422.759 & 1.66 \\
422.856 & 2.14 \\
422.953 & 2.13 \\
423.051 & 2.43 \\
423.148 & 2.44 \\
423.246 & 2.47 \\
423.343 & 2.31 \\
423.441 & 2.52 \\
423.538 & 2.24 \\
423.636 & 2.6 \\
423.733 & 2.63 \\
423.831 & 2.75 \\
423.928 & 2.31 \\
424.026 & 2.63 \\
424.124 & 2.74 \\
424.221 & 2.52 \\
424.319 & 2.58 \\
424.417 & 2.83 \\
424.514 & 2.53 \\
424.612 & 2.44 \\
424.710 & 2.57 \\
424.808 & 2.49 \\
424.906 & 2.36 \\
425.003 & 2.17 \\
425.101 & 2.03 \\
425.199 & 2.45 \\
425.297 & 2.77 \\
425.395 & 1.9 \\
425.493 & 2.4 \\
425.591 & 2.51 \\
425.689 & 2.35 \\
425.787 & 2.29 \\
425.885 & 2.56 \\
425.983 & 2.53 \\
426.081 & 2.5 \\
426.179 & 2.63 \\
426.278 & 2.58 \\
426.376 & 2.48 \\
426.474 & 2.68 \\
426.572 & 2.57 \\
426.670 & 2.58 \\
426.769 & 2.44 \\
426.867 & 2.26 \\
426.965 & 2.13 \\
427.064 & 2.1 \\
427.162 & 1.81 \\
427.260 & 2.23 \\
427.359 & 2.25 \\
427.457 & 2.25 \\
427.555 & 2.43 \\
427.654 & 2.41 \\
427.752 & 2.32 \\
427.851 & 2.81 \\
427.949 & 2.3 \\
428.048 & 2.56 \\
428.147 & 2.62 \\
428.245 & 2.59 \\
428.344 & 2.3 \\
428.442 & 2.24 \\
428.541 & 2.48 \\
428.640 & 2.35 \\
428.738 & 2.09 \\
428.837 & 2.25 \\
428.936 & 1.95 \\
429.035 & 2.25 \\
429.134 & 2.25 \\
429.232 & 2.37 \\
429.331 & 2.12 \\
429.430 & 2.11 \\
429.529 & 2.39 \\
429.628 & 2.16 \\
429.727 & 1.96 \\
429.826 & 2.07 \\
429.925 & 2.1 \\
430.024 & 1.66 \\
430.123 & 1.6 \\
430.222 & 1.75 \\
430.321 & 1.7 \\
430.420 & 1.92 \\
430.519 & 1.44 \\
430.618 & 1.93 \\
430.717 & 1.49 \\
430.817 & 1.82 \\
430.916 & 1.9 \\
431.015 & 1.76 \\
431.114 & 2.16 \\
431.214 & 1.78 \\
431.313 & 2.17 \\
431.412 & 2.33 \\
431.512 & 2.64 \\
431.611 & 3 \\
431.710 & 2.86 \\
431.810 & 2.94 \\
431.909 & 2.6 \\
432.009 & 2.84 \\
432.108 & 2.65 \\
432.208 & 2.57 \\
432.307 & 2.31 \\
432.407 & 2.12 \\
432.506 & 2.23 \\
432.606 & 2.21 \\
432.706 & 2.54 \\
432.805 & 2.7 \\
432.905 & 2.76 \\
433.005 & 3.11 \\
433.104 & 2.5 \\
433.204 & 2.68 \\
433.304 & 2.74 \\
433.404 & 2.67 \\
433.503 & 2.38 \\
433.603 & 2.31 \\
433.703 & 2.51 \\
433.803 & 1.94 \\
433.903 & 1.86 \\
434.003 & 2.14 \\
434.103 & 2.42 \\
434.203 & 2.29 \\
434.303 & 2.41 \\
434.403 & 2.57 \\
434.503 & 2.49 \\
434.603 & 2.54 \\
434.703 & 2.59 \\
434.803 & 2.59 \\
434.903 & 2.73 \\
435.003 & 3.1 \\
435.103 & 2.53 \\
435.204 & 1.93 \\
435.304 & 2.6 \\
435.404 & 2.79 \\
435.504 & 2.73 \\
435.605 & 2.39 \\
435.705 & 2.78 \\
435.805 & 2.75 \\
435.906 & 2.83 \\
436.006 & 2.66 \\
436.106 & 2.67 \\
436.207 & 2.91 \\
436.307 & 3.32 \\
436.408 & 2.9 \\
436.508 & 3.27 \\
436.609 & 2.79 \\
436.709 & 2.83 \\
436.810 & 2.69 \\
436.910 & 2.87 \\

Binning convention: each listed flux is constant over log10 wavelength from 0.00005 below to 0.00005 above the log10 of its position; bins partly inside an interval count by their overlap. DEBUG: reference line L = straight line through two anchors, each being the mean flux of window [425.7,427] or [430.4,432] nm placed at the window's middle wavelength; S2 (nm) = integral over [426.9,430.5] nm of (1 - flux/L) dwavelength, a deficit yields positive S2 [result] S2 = 0.24 nm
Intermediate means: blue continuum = 2.48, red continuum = 2.19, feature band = 2.18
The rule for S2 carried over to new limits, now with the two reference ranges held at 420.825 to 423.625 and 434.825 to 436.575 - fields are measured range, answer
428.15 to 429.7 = 0.17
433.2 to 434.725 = 0.17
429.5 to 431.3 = 0.50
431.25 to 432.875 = 0.06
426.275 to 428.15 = 0.08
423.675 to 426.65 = -0.09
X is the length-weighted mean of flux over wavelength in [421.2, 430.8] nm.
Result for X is 2.3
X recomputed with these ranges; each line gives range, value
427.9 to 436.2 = 2.35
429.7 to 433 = 2.21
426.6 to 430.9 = 2.16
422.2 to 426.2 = 2.38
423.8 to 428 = 2.43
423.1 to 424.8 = 2.53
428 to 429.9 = 2.27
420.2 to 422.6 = 2.37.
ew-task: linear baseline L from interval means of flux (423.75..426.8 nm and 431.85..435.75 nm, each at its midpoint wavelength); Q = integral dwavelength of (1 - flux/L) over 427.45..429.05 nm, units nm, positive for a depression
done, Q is 0.08 nm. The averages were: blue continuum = 2.49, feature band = 2.37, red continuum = 2.51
